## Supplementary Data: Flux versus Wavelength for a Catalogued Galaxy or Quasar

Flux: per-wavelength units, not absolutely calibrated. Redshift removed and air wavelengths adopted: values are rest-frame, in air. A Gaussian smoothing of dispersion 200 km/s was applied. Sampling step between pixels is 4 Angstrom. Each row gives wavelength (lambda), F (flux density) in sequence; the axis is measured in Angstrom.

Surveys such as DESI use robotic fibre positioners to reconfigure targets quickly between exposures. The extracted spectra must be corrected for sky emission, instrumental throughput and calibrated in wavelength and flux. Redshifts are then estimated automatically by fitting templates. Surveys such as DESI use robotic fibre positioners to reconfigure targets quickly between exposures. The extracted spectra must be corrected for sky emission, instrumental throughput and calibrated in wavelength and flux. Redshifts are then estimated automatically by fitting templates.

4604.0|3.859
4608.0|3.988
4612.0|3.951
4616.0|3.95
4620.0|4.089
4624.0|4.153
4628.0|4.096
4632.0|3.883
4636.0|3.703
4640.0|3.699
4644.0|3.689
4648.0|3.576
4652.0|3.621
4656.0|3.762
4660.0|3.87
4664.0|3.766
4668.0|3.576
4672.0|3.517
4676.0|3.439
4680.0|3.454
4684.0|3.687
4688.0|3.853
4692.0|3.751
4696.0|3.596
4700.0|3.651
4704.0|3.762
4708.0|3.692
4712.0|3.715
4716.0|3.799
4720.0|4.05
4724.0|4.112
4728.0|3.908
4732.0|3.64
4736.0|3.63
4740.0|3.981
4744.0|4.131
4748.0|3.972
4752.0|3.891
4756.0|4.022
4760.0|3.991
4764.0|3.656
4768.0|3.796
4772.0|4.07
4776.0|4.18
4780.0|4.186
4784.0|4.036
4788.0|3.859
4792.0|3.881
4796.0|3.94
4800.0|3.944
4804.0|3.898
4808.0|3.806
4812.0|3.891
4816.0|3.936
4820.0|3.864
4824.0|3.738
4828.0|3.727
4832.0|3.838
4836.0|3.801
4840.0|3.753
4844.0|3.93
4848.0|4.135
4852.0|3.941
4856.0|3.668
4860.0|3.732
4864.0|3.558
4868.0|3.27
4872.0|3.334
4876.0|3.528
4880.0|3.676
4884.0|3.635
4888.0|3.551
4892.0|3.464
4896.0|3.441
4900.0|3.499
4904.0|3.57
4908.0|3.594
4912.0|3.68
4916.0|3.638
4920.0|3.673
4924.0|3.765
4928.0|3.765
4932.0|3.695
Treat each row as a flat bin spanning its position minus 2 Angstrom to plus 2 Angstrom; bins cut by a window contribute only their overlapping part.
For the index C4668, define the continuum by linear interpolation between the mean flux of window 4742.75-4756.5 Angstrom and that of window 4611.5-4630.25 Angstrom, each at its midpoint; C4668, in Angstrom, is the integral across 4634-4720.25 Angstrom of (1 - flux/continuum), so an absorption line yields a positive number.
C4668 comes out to 7.3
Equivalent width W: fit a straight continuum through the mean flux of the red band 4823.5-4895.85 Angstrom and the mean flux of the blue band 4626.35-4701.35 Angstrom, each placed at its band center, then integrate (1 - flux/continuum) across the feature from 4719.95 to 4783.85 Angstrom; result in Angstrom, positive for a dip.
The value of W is -4.6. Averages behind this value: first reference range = 3.69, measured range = 3.95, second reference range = 3.67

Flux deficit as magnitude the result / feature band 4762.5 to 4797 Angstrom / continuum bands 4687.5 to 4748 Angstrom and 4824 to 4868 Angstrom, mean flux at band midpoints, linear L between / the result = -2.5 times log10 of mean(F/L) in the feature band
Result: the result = -0.04 mag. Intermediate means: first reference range 3.82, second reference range 3.78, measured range 3.96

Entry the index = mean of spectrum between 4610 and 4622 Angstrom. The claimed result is 4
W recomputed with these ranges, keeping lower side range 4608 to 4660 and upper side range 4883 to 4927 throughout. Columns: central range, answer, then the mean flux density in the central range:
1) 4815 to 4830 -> -0.55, 3.81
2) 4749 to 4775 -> -1.30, 3.92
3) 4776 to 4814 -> -2.57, 3.95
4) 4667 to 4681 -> 1.18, 3.49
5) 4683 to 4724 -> 0.14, 3.77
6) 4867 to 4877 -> 0.70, 3.37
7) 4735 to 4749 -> -0.73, 3.95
